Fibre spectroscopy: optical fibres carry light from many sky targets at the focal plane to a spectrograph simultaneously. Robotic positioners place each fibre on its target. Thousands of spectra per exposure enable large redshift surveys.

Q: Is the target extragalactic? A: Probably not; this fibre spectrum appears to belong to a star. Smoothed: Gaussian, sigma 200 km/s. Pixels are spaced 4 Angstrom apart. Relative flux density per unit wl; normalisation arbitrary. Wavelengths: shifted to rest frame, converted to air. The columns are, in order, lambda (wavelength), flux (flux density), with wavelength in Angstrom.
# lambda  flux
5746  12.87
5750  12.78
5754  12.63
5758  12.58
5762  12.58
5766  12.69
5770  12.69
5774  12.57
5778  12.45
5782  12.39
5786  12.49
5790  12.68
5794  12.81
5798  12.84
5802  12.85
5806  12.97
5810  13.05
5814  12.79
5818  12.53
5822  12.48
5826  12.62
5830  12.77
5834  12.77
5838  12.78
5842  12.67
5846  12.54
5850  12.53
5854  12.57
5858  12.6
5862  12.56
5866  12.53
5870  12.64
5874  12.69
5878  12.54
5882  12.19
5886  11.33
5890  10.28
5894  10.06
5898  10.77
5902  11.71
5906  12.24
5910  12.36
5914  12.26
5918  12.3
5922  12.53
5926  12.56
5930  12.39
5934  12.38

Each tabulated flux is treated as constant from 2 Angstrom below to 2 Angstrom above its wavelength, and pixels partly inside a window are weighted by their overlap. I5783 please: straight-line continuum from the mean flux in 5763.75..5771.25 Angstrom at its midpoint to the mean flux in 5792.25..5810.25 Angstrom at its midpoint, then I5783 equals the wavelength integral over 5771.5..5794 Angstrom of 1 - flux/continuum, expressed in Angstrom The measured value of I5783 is 0.41 Angstrom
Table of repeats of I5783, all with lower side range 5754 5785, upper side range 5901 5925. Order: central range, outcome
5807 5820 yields -0.34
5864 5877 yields -0.27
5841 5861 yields -0.29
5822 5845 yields -0.48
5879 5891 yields 0.85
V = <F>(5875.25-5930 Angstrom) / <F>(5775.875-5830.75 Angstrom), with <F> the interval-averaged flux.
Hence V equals 0.93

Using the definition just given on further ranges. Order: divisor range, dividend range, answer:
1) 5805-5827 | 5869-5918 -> 0.92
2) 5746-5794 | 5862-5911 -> 0.94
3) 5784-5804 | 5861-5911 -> 0.93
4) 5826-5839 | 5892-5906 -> 0.87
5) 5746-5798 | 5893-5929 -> 0.94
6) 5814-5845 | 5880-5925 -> 0.92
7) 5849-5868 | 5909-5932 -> 0.99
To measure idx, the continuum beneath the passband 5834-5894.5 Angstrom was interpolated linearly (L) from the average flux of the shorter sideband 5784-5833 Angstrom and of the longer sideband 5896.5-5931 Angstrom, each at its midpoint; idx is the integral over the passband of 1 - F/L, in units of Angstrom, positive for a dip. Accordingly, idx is 0.9 Angstrom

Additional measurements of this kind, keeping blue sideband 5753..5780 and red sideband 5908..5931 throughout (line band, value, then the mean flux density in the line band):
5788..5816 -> -0.68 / 12.9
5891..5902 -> 1.59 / 10.6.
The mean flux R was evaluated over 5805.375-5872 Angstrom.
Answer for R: 12.7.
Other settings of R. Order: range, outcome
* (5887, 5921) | 11.5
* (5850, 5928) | 12.1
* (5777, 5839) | 12.7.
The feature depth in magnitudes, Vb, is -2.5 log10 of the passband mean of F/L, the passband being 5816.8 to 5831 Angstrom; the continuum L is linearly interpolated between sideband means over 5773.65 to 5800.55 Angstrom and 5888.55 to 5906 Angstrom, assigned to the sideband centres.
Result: -0.05 mag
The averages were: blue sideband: 12.6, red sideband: 10.9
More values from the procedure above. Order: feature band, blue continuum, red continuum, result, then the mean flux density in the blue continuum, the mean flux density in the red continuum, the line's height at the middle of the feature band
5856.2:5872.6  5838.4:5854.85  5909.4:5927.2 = 0.00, 12.6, 12.4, 12.5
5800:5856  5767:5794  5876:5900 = -0.07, 12.6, 11.2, 12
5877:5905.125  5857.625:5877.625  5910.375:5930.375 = 0.11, 12.6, 12.4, 12.5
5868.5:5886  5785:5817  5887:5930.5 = -0.03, 12.8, 11.7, 12.1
